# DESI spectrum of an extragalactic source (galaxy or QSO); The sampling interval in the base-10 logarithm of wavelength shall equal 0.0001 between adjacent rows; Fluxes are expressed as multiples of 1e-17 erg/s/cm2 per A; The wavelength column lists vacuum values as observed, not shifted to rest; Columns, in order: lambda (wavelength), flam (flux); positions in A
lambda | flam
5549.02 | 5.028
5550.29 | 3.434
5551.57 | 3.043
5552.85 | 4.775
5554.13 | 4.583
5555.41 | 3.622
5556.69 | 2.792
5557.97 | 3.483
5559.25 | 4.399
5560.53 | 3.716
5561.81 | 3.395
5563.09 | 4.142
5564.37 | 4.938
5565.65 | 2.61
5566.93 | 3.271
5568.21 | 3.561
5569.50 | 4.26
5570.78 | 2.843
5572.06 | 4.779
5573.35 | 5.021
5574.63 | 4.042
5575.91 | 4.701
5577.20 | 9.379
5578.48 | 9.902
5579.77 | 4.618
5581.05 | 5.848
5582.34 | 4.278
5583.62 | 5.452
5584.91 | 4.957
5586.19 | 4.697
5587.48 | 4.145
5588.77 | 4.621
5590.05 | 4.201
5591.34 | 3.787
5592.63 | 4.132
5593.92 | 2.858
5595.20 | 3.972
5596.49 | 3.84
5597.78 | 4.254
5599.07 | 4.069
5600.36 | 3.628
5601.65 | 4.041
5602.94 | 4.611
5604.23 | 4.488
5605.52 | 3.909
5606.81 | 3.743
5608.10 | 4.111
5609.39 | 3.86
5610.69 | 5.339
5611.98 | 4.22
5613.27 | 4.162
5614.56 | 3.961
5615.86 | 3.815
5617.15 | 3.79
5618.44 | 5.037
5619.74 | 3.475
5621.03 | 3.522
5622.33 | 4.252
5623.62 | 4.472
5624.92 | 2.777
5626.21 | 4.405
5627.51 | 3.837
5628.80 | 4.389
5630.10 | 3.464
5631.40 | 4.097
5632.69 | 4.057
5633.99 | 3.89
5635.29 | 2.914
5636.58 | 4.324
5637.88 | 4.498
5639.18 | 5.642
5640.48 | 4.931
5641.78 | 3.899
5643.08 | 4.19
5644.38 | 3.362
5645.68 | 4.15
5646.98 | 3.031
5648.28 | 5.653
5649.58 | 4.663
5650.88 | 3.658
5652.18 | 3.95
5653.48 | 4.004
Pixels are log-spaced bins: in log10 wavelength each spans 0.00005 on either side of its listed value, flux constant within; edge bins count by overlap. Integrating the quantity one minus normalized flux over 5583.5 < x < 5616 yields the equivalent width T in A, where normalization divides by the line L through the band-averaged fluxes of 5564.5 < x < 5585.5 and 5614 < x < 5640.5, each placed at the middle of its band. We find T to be 2.6 A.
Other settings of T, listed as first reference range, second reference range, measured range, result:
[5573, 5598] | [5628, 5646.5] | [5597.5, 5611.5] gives 1.37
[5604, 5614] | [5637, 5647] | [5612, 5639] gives 1.65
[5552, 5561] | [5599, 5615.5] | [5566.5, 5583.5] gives -4.92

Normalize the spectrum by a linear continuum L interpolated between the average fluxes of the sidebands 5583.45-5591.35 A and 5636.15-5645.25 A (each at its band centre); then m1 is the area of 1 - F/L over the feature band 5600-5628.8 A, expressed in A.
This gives 2.6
